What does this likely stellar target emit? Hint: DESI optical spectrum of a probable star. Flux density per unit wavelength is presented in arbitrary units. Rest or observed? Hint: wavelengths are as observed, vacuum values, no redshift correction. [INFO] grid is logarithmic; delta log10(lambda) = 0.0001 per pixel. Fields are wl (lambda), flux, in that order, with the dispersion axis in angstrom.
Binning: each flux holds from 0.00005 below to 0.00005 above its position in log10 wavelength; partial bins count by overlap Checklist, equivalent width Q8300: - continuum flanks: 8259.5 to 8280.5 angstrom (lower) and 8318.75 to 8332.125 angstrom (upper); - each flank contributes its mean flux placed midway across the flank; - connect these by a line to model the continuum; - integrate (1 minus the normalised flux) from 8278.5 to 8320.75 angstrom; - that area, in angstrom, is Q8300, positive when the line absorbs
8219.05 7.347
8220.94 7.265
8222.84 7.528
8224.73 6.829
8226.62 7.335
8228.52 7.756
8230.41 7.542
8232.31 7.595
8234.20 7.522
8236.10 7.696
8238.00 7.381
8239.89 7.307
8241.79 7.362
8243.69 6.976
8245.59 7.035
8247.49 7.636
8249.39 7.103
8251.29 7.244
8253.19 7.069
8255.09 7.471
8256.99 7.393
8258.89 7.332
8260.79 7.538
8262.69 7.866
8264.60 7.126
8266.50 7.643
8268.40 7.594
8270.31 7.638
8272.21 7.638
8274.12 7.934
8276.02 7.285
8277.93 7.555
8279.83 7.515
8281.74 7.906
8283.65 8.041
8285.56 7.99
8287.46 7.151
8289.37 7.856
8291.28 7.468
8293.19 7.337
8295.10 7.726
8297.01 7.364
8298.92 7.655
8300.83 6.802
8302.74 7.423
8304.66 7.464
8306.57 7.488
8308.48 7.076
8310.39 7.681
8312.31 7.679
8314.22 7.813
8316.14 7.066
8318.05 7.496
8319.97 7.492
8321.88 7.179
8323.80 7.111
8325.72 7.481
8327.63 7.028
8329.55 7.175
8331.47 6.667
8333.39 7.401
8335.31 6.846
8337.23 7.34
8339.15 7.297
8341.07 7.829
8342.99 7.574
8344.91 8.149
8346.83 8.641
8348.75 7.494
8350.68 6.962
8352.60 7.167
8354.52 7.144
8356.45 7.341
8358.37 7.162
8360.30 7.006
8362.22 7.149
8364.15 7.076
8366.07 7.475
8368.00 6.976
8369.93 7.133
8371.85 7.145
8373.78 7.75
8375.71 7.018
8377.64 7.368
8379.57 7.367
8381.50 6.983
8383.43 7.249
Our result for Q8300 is -0.9 angstrom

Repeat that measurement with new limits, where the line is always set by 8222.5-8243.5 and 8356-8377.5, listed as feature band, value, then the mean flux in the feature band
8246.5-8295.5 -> -1.2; 7.54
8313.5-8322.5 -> -0.2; 7.41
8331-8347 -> -0.5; 7.5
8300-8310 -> 0.0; 7.28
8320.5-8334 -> 0.2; 7.15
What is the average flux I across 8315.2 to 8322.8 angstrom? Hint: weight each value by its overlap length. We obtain 7.32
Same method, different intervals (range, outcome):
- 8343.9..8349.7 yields 8.1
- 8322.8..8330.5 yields 7.2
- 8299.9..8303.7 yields 7.11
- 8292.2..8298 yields 7.48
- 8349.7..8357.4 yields 7.15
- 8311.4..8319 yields 7.52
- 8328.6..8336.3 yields 7.02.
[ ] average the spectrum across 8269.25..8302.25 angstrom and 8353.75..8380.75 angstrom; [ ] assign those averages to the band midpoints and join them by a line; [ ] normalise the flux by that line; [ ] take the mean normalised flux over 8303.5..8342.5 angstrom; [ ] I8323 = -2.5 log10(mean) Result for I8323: 0.01 mag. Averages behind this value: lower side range 7.58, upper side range 7.22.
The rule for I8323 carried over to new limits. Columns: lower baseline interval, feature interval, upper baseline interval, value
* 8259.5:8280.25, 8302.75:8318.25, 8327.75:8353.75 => 0.00 mag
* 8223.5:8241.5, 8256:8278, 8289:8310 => -0.02 mag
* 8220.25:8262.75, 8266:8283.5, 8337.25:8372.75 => -0.04 mag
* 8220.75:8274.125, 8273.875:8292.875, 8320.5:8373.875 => -0.04 mag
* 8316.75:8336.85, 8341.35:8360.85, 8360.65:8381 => -0.04 mag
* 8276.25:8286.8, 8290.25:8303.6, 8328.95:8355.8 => 0.04 mag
